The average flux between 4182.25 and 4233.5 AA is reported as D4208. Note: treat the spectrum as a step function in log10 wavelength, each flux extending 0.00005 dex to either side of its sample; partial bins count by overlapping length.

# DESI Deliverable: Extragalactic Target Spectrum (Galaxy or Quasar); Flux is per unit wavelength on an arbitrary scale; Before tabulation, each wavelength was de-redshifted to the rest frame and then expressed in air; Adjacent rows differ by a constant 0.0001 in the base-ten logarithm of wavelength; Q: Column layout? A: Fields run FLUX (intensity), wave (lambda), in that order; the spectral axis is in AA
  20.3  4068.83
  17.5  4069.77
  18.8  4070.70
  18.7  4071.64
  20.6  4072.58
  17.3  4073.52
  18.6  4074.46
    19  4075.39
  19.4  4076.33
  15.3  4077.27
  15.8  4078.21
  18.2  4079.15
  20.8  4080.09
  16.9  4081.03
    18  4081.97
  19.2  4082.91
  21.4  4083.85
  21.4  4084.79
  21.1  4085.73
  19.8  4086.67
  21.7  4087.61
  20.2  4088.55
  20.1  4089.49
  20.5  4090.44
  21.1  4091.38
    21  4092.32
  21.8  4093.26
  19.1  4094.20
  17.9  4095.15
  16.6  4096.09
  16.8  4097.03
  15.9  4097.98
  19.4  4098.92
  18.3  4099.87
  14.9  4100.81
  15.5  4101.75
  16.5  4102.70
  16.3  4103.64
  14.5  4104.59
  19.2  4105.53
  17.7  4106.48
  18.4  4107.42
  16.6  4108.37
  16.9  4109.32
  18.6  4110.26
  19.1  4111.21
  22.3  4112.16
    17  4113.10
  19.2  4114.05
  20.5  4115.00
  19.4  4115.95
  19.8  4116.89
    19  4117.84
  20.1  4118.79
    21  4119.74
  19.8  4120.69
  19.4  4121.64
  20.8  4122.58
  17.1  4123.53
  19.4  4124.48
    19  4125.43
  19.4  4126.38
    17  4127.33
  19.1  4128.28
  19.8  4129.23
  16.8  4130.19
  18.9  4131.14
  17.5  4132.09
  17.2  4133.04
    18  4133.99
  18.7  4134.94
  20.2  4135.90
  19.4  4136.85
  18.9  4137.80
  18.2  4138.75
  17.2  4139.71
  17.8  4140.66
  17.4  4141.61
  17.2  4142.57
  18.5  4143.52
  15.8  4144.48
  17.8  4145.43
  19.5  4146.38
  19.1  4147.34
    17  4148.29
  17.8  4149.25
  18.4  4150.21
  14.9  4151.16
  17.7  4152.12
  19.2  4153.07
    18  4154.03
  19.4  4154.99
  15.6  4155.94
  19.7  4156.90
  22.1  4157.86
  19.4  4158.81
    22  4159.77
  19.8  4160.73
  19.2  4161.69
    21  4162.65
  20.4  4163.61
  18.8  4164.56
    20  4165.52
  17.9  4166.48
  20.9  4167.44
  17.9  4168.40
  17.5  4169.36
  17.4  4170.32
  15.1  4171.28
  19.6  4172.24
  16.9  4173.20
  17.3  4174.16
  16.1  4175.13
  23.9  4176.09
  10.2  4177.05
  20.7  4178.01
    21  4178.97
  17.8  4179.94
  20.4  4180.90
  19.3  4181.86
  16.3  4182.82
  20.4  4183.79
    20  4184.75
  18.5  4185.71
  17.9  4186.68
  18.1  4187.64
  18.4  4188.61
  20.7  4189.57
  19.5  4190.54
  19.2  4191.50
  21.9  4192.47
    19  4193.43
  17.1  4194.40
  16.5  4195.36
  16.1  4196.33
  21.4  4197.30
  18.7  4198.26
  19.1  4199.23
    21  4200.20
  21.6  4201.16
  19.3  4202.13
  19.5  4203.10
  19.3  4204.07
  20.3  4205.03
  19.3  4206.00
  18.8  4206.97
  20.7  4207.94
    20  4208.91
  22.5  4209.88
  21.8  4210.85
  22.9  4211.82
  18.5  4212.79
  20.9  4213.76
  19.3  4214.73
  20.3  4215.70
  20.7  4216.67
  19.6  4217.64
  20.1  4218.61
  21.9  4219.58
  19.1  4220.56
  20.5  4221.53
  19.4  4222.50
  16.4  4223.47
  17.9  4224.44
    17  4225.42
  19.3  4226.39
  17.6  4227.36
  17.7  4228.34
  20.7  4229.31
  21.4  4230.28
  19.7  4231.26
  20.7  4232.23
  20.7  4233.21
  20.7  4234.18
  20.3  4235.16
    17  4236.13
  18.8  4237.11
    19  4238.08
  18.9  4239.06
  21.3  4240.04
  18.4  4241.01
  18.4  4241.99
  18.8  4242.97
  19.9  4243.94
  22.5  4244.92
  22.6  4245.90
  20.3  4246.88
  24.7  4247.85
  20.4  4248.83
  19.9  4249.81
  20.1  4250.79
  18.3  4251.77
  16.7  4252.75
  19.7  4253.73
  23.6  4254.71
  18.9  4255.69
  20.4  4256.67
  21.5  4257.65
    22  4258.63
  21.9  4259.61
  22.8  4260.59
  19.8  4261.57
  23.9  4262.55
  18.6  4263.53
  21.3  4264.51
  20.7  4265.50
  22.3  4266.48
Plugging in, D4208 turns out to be 19.5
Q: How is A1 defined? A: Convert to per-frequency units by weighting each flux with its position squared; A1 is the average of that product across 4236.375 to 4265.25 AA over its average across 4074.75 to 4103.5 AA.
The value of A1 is 1.18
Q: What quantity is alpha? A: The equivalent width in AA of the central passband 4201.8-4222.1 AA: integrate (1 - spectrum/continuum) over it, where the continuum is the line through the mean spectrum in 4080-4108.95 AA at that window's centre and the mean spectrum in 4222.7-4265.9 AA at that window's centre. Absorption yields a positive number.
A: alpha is -0.6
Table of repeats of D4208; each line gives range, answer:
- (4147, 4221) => 19.2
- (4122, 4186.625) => 18.5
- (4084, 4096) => 20.4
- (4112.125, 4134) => 19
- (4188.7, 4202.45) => 19.3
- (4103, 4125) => 18.8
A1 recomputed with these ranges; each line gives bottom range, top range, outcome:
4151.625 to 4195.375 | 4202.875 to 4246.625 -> 1.08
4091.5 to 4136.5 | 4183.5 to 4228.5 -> 1.10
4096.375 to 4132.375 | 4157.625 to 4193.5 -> 1.07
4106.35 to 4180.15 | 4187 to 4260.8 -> 1.11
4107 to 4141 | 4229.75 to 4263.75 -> 1.15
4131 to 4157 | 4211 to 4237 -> 1.13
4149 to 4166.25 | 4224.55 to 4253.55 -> 1.07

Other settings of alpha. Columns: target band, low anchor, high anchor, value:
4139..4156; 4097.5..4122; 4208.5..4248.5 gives 1.0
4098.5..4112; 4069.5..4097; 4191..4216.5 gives 1.4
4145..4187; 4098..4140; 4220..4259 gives 0.7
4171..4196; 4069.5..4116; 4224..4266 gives 1.2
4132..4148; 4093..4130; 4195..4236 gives 0.5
